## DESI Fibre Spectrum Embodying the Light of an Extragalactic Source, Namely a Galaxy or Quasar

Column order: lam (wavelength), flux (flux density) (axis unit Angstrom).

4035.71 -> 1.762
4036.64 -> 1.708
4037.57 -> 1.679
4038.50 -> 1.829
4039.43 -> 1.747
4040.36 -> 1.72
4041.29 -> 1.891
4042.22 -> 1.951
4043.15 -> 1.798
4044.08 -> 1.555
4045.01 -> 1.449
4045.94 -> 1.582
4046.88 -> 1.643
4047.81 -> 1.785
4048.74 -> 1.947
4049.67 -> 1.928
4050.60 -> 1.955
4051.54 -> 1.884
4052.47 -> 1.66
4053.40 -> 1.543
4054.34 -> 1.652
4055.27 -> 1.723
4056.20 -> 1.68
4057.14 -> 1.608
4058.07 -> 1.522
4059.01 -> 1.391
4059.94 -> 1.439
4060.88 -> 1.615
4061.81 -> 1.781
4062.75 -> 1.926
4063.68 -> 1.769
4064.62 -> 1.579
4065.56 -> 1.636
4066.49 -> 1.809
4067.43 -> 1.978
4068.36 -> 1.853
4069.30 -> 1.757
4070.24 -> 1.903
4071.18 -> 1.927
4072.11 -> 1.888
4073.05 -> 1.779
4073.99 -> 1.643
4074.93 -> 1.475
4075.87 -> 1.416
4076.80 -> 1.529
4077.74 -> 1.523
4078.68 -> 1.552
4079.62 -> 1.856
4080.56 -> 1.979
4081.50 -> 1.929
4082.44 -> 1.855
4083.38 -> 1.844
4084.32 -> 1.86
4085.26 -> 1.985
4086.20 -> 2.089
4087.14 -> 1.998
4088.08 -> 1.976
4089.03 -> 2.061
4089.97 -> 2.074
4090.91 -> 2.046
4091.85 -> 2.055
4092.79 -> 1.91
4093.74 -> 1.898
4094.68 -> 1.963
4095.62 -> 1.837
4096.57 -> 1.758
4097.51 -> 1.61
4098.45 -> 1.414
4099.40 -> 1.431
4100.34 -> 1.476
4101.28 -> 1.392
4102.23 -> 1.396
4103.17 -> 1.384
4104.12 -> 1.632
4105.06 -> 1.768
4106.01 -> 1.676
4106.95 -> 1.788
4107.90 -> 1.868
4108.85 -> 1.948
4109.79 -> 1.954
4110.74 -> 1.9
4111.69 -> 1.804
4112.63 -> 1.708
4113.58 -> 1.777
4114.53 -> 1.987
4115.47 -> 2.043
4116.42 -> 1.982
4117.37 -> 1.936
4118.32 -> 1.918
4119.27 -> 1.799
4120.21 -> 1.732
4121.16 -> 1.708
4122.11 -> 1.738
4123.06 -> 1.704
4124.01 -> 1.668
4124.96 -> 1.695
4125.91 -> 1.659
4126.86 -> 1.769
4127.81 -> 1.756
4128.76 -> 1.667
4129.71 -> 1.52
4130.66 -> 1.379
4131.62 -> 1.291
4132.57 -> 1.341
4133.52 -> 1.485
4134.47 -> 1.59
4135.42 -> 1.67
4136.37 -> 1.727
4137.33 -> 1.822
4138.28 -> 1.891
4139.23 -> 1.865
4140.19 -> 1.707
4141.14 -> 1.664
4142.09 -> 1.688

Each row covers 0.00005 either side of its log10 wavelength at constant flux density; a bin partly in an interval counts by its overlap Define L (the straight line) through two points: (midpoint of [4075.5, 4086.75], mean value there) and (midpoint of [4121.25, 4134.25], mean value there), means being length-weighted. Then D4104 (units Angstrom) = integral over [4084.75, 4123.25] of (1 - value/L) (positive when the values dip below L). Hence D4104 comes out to -2.6 Angstrom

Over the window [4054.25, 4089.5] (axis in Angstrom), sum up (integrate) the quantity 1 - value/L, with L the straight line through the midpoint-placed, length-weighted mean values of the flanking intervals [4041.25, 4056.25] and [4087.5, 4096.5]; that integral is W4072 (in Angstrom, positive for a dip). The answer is 1.99 Angstrom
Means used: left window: 1.74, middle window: 1.76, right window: 1.97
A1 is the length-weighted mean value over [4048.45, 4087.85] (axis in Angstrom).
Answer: 1.75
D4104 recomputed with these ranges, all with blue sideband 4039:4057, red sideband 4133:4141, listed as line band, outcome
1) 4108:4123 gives -1.2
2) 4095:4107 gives 1.0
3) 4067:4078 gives 0.0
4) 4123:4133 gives 0.8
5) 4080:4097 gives -2.2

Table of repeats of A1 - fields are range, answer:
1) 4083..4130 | 1.79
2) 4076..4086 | 1.79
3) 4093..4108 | 1.64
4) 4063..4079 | 1.71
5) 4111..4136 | 1.71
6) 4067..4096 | 1.85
